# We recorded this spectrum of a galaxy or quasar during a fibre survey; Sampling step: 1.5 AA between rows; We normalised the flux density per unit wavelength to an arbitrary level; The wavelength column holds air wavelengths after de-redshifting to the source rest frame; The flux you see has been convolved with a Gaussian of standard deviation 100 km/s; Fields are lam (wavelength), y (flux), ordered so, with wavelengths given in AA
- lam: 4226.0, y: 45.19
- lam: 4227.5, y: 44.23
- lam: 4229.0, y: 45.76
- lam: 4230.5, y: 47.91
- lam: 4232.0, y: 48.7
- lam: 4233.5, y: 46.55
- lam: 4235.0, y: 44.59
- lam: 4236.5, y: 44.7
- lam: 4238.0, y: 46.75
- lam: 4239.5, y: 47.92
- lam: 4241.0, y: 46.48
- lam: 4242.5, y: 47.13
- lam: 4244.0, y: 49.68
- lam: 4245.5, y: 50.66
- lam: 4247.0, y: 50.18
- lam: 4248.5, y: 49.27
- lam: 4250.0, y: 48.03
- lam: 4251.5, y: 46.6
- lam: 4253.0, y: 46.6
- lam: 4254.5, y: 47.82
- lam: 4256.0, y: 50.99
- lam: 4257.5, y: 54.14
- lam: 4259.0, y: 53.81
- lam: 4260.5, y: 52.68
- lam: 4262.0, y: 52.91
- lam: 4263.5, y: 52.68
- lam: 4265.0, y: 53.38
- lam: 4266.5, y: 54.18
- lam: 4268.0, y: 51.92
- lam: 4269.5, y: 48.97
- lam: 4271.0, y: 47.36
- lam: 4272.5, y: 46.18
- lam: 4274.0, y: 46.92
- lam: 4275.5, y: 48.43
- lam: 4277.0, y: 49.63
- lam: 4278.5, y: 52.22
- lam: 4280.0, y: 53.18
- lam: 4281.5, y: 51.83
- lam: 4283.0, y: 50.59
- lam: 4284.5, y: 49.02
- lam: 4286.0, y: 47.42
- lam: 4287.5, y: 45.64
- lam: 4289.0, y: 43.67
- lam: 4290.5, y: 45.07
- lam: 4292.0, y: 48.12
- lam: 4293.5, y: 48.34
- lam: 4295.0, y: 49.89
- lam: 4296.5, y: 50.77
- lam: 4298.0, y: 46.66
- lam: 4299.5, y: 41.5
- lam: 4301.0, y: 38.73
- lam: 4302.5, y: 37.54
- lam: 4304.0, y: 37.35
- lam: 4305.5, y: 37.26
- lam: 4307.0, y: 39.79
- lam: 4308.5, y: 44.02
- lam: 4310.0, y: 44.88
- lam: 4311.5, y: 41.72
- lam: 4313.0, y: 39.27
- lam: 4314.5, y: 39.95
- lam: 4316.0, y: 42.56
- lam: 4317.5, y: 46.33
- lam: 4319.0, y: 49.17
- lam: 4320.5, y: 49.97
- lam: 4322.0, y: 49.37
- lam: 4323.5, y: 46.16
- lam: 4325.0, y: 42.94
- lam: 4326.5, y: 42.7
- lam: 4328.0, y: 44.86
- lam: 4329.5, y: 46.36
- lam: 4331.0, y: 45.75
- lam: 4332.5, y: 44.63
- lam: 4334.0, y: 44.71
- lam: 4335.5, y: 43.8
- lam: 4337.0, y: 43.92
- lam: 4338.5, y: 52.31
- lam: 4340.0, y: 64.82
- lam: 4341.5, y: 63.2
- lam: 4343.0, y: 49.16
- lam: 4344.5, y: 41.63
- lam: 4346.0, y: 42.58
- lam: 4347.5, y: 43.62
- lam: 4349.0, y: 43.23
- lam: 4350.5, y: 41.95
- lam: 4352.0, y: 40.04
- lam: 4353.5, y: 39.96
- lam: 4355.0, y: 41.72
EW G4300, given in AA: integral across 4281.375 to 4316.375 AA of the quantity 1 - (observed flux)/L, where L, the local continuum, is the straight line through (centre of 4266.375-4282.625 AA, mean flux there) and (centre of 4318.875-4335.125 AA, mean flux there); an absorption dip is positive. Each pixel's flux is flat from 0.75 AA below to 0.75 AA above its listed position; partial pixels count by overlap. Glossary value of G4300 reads 2.9 AA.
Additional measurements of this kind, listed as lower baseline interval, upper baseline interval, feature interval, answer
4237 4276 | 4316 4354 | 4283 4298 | 0.2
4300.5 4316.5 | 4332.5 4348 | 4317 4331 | -0.6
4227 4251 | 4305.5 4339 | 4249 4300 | -3.5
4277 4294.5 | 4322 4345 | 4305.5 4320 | 1.6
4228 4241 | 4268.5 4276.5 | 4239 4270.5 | -2.0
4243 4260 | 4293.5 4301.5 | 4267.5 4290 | -0.6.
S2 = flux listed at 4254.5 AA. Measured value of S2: 47.82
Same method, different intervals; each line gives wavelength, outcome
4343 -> 49.16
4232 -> 48.7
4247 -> 50.18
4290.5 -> 45.07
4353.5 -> 39.96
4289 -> 43.67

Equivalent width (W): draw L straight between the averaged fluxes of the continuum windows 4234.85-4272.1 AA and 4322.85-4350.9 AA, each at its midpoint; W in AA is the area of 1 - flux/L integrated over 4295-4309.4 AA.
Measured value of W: 1.8 AA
